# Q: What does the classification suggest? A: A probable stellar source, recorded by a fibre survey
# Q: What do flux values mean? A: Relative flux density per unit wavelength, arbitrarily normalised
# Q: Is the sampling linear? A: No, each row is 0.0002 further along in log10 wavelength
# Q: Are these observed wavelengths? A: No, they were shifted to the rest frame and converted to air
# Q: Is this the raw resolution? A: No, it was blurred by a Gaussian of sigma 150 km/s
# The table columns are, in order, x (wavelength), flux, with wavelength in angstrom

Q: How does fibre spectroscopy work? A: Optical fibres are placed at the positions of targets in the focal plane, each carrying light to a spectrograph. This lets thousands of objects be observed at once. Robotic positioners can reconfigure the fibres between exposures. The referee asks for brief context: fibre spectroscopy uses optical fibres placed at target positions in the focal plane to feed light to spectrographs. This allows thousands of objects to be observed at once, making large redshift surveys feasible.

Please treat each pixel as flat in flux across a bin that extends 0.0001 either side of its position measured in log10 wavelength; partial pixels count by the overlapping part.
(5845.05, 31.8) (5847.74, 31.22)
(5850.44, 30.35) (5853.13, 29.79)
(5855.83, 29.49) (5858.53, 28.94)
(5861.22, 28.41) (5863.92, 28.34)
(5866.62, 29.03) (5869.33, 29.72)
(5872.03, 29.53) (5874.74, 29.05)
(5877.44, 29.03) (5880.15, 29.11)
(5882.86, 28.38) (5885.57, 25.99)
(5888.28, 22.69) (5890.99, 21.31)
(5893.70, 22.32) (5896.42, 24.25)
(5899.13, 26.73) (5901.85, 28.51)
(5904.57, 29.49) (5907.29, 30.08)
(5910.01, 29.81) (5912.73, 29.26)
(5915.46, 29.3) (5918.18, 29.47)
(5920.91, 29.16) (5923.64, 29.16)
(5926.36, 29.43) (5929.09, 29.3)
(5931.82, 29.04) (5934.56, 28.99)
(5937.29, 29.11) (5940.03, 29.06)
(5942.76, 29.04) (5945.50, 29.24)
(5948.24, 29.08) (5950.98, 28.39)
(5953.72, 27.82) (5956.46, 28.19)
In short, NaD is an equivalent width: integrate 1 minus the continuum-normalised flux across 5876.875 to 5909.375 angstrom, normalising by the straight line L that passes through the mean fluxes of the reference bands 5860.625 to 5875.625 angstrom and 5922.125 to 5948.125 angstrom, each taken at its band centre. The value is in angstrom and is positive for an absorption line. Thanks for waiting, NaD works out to 2.9 angstrom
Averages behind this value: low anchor 29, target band 26.5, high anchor 29.1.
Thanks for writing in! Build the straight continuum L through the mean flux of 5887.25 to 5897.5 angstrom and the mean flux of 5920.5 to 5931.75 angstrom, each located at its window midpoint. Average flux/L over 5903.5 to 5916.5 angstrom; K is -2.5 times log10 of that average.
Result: -0.14 mag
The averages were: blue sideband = 22.6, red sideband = 29.3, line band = 29.6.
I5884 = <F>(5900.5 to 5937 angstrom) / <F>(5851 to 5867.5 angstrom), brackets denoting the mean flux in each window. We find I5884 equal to 1.01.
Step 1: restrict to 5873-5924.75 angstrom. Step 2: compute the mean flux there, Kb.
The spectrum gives 27.5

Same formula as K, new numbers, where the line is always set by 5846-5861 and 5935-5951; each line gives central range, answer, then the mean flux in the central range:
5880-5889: 0.121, 26.5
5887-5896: 0.304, 22.3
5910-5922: -0.002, 29.4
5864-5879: 0.020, 29.2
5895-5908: 0.067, 27.7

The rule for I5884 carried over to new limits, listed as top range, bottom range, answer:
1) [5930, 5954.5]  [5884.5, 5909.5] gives 1.12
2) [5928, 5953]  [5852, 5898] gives 1.06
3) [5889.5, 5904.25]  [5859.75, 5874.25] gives 0.86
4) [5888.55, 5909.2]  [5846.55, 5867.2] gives 0.88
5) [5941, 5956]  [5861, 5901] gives 1.07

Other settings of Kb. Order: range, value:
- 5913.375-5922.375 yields 29.3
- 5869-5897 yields 26.4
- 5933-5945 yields 29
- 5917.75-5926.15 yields 29.3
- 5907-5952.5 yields 29.2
